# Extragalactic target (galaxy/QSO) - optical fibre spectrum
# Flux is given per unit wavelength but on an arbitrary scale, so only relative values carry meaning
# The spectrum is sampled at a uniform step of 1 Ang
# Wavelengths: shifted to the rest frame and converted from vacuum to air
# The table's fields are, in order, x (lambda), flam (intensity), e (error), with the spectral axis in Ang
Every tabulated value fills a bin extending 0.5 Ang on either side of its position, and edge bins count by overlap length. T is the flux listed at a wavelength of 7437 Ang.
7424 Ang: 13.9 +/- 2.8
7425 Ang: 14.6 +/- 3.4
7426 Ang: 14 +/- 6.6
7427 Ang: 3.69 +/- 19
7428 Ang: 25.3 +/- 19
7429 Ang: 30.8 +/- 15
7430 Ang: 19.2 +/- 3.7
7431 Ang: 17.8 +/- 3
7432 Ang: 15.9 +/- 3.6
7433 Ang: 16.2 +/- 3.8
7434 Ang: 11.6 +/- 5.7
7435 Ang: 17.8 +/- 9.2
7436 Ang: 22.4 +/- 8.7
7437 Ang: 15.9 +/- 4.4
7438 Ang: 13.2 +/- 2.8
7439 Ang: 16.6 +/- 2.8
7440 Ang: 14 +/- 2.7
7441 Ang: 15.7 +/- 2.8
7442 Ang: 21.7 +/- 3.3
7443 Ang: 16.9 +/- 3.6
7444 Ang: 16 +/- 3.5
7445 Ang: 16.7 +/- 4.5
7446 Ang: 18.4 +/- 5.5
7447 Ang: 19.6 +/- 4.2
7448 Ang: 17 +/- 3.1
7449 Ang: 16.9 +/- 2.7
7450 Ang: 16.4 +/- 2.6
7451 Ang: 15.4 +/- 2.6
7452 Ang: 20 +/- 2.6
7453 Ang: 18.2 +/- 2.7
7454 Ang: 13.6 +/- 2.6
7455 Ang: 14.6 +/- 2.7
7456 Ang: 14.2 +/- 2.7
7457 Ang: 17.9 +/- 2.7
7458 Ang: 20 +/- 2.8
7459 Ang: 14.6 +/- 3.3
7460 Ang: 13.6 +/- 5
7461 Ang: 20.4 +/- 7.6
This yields 15.9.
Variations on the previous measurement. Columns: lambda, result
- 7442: 21.7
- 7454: 13.6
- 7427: 3.69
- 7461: 20.4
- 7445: 16.7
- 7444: 16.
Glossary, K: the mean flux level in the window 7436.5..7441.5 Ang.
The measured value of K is 15.1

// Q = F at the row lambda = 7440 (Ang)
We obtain 14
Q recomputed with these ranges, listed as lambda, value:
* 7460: 13.6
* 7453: 18.2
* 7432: 15.9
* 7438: 13.2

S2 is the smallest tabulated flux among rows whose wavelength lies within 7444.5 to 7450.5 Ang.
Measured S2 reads 16.4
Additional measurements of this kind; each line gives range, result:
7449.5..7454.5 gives 13.6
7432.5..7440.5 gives 11.6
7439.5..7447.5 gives 14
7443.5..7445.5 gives 16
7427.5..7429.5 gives 25.3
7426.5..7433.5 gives 3.69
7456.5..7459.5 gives 14.6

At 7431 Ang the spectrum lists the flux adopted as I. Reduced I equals 17.8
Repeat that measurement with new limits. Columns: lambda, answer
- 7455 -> 14.6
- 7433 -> 16.2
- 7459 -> 14.6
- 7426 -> 14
